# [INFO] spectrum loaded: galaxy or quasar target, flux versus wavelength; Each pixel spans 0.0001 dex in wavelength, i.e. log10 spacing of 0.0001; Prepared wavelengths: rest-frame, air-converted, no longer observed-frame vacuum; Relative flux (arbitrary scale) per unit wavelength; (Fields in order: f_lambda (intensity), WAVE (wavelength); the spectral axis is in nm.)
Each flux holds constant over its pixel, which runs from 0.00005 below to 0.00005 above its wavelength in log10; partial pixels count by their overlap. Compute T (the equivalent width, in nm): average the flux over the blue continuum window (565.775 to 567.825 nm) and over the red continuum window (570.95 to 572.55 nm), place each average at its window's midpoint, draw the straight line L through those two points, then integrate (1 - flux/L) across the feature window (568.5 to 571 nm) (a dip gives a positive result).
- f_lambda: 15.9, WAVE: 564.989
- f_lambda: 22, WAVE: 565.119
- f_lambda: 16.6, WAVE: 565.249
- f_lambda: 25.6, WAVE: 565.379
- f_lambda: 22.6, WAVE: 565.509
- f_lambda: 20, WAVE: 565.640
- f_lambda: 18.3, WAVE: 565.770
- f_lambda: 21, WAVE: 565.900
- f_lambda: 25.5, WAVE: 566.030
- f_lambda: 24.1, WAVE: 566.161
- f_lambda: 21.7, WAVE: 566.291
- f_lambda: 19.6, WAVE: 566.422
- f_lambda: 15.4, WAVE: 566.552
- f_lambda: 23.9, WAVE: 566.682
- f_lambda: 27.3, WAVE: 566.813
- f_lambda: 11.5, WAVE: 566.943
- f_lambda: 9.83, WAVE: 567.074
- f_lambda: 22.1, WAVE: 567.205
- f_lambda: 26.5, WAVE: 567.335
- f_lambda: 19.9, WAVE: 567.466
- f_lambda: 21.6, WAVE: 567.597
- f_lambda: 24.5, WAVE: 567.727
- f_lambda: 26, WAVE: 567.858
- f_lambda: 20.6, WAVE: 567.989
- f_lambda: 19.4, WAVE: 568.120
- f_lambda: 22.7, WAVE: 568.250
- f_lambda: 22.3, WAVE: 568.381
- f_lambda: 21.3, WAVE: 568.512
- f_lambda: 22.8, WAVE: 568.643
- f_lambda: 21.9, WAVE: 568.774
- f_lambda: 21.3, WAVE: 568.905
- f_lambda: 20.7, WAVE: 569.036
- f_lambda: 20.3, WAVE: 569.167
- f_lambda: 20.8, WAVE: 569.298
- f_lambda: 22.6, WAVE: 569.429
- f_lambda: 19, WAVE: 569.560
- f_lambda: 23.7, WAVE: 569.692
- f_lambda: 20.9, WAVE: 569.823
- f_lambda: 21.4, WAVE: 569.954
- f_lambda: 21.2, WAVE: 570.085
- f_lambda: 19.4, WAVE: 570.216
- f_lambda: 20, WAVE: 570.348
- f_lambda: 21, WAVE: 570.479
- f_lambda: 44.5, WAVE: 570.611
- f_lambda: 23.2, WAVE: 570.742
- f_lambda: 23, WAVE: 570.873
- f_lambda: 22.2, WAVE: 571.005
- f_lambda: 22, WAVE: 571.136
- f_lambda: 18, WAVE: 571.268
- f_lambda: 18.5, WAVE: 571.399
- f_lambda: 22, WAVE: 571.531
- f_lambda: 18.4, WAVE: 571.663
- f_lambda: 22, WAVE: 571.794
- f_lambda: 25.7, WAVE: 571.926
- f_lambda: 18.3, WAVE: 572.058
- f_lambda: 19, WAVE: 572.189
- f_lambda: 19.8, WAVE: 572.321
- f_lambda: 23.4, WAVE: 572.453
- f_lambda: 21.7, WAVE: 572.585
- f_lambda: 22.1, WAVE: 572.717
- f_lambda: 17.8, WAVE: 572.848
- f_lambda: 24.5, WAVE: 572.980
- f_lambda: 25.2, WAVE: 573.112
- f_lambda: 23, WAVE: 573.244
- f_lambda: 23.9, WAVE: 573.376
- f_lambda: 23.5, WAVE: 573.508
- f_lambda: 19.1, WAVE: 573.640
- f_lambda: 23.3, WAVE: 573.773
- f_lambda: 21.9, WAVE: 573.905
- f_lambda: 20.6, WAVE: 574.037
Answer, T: -0.21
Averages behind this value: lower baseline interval 21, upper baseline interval 20.8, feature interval 22.6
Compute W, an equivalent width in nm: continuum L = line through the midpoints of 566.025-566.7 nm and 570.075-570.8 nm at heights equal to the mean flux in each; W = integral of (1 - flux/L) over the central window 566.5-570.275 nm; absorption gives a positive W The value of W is 0.34 nm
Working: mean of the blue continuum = 21.2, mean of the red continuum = 25.2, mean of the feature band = 21.1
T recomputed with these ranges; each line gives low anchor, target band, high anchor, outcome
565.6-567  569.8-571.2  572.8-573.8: -0.11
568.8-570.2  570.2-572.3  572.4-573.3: -0.05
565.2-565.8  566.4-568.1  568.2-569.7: 0.04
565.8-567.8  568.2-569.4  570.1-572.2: 0.00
